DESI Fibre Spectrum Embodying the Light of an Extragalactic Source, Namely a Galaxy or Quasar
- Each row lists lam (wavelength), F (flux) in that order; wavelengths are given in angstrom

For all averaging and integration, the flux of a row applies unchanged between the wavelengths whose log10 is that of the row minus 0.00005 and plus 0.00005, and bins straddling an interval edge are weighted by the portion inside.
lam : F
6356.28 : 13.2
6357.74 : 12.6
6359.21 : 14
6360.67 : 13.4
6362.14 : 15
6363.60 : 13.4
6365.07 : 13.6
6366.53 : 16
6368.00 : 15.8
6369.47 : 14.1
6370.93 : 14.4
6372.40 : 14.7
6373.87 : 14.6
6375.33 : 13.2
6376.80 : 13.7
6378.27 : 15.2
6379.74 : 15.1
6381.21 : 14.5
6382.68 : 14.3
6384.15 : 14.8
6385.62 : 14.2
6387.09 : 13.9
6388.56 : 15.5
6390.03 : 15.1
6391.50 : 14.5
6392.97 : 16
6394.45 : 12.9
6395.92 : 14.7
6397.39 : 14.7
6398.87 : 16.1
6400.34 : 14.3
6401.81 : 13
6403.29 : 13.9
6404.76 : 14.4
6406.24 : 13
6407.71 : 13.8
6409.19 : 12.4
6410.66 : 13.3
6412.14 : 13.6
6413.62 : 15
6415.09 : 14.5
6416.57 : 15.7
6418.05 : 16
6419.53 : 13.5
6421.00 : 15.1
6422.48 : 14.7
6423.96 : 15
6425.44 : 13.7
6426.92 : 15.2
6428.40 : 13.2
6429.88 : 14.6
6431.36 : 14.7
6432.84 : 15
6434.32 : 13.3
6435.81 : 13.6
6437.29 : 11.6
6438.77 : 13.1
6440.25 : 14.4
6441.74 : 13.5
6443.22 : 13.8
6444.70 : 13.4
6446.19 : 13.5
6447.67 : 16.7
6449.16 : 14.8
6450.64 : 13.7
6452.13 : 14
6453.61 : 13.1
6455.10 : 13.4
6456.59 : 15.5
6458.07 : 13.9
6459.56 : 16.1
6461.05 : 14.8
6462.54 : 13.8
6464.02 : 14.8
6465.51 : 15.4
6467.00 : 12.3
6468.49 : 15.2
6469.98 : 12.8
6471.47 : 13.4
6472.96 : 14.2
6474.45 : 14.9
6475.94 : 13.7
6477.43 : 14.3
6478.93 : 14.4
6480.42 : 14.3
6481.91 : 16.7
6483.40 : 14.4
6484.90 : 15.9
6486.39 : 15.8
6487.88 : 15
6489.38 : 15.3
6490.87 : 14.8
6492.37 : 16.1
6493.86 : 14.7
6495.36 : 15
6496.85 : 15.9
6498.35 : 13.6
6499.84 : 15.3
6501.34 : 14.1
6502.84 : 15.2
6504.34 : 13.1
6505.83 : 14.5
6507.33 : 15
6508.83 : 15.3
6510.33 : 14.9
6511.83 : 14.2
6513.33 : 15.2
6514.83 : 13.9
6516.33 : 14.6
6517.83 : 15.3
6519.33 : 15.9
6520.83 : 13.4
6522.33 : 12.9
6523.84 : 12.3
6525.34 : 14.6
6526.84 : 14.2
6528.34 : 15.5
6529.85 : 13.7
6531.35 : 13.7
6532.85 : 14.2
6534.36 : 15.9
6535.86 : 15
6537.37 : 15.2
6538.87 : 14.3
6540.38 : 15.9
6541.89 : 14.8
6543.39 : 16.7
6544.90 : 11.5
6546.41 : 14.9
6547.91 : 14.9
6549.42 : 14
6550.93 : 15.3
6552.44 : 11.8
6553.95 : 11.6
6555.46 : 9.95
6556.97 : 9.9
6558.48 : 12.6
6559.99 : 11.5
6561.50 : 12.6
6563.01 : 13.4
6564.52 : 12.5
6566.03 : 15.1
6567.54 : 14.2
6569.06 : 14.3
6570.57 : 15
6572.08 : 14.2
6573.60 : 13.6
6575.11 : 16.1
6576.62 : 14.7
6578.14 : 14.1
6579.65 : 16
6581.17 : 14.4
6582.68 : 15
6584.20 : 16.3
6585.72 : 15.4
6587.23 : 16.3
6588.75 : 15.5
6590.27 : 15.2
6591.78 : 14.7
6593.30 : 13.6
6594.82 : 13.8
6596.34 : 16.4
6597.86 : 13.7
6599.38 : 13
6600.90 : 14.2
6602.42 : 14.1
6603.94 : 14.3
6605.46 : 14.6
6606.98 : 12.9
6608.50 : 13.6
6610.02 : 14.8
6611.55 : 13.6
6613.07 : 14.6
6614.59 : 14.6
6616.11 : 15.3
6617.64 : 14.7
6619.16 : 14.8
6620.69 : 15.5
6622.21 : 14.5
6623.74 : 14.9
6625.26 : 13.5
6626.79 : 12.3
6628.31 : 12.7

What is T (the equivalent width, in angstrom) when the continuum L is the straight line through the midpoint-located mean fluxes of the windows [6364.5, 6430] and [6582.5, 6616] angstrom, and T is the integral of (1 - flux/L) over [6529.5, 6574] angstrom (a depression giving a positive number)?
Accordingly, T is 2.41 angstrom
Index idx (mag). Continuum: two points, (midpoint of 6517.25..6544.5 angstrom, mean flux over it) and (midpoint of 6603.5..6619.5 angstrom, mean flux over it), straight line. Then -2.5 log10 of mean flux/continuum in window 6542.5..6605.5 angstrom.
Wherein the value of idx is 0.03 mag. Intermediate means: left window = 14.6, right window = 14.3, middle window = 14.1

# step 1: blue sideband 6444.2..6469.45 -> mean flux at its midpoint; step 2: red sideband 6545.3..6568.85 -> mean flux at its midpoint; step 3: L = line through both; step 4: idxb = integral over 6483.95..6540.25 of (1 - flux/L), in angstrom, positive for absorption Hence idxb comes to -4.6 angstrom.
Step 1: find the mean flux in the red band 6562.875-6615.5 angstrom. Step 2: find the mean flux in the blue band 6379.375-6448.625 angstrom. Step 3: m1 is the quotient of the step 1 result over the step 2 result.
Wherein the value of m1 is 1.02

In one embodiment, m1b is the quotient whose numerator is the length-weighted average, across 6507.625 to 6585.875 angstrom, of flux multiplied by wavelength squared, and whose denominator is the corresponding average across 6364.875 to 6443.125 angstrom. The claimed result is 1.03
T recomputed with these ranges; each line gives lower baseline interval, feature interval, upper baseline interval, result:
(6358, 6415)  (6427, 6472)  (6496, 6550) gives 1.1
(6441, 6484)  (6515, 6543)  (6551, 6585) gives -1.3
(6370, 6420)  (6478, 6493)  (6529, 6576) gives -1.3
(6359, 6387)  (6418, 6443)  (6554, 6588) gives 0.4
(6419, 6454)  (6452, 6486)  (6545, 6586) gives -1.1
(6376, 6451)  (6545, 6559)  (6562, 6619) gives 1.7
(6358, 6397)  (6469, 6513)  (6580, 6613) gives -0.6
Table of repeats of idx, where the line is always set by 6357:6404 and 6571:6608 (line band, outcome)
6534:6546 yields -0.02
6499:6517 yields 0.00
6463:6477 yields 0.03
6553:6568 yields 0.19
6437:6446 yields 0.08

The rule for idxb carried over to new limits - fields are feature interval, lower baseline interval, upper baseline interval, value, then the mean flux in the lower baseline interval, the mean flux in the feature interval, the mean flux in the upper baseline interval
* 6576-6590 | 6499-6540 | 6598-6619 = -1.0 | 14.5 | 15.3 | 14.2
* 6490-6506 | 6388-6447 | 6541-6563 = -1.5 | 14.2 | 14.8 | 13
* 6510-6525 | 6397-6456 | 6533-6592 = -0.1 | 14.1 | 14.2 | 14.2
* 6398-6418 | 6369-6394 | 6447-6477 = 0.5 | 14.6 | 14.1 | 14.3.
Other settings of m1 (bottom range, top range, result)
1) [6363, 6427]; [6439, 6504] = 1.01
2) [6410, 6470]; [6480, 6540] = 1.03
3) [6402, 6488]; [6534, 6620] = 1.00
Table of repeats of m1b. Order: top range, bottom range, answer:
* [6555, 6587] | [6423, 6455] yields 1.04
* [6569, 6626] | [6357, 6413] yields 1.10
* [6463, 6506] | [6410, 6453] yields 1.05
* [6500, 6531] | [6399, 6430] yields 1.04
